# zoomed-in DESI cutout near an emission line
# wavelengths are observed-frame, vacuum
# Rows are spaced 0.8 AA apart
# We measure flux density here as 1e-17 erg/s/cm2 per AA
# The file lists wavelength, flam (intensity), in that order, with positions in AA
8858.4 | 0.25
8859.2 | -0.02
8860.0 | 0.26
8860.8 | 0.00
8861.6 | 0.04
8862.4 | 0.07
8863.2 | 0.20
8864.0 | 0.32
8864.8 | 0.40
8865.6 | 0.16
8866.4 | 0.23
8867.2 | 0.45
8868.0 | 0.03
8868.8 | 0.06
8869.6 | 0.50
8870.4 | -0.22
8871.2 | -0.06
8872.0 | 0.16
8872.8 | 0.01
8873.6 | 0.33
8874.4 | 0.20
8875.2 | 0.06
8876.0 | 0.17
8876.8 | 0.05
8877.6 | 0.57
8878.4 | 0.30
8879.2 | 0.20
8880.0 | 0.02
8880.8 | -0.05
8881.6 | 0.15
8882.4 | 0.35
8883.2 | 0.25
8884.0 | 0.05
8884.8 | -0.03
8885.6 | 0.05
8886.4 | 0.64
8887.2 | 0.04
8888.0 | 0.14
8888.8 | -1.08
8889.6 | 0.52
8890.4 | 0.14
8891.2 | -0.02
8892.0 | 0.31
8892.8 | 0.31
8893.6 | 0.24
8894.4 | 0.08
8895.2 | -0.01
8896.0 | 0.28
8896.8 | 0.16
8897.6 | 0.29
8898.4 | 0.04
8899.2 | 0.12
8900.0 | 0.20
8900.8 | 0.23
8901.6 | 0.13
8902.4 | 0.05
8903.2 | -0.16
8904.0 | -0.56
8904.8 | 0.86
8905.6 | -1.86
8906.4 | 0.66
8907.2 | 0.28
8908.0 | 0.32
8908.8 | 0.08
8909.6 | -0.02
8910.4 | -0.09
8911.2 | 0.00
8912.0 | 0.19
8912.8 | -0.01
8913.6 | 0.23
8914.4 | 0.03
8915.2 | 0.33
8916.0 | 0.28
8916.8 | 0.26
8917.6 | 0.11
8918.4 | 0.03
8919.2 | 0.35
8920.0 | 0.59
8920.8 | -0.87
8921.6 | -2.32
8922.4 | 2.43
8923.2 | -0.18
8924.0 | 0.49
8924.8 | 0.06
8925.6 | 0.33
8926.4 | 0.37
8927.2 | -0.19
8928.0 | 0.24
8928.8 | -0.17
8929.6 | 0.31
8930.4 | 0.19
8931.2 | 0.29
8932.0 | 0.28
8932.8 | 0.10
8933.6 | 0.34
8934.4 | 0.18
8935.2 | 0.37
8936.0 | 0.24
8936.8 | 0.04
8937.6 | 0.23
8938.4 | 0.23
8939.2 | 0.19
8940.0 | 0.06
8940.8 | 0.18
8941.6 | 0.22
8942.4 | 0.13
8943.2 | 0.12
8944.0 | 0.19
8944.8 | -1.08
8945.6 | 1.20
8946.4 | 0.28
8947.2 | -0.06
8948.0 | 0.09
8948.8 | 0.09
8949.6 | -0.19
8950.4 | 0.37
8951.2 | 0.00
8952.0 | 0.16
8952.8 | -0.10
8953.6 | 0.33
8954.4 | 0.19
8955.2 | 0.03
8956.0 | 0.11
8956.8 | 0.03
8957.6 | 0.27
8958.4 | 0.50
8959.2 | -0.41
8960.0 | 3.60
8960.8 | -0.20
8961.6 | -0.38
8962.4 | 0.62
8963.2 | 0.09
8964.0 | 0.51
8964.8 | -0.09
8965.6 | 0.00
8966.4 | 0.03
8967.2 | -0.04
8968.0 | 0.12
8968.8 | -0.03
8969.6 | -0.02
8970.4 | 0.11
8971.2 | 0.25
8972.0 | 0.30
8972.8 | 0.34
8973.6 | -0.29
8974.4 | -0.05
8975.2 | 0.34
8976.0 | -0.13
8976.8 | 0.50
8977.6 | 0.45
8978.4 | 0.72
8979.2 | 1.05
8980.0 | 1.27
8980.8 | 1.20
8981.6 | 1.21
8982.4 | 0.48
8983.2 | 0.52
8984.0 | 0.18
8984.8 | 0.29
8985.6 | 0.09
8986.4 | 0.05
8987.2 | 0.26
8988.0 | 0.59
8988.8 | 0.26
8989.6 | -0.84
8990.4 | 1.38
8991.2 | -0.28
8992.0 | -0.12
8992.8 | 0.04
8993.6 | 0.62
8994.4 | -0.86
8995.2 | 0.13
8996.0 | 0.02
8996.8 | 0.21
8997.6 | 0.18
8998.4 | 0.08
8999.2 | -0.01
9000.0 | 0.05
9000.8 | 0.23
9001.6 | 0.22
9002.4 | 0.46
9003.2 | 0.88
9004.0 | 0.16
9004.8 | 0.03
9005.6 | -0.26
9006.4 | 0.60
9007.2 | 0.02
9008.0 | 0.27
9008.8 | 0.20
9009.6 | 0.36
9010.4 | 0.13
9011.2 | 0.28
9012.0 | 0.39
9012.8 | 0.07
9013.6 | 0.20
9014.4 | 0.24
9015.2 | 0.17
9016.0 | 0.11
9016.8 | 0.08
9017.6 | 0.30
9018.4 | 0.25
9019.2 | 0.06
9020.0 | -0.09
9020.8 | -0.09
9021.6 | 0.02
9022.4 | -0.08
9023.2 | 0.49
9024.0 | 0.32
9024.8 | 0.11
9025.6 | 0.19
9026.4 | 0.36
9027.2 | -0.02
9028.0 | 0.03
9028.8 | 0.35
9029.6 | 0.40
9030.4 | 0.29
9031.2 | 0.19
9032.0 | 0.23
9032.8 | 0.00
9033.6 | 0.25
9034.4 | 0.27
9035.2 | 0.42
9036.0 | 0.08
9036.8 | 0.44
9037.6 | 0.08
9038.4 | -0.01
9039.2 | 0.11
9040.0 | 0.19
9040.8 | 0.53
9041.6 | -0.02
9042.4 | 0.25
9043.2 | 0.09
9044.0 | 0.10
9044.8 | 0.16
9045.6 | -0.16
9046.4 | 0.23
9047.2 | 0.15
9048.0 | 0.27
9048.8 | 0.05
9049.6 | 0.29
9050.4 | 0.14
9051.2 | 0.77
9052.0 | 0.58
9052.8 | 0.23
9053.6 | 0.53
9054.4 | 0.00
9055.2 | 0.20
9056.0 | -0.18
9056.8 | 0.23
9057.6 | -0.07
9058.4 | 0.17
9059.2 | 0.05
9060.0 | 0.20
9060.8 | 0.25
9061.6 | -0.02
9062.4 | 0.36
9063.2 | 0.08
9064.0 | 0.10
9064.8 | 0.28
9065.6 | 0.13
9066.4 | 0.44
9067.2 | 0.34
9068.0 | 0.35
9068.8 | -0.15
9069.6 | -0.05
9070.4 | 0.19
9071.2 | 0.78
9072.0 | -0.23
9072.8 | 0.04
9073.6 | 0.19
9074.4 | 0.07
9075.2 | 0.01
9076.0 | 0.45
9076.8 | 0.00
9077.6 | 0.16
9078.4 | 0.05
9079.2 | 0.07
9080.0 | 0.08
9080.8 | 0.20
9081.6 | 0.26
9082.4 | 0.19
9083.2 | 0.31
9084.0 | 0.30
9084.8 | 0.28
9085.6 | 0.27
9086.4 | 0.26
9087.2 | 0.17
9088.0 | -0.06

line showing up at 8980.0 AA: H-beta 4861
